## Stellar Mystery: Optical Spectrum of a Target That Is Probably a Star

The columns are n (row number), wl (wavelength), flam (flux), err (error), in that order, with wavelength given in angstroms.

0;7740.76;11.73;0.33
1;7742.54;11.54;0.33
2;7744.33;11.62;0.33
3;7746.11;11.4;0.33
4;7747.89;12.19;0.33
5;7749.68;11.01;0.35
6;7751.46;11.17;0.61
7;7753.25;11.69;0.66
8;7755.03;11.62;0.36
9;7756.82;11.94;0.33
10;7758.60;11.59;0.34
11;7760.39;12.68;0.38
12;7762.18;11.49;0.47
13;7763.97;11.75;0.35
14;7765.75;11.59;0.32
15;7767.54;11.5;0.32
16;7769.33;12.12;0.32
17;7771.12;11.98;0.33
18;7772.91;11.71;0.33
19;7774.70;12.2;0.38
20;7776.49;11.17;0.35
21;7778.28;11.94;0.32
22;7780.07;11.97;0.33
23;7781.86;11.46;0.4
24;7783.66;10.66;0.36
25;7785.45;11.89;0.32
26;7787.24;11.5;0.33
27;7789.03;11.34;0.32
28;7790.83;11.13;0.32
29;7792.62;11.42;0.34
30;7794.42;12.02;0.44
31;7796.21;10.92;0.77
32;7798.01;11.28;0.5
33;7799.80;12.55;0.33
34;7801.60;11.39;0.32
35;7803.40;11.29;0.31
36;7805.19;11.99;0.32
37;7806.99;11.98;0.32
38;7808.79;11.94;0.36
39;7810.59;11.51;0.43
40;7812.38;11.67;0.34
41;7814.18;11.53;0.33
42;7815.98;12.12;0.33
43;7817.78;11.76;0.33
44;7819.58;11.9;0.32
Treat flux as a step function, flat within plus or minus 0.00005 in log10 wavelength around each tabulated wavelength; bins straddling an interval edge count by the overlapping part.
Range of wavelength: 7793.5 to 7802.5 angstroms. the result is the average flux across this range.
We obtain 11.6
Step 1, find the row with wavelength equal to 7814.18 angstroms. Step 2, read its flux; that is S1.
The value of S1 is 11.53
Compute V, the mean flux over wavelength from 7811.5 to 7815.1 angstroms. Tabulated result 11.6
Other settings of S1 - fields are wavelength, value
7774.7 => 12.2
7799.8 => 12.55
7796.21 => 10.92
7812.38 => 11.67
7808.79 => 11.94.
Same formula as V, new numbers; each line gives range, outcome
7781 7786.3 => 11.3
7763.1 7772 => 11.8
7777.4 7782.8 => 11.8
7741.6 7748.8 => 11.7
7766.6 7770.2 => 11.8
